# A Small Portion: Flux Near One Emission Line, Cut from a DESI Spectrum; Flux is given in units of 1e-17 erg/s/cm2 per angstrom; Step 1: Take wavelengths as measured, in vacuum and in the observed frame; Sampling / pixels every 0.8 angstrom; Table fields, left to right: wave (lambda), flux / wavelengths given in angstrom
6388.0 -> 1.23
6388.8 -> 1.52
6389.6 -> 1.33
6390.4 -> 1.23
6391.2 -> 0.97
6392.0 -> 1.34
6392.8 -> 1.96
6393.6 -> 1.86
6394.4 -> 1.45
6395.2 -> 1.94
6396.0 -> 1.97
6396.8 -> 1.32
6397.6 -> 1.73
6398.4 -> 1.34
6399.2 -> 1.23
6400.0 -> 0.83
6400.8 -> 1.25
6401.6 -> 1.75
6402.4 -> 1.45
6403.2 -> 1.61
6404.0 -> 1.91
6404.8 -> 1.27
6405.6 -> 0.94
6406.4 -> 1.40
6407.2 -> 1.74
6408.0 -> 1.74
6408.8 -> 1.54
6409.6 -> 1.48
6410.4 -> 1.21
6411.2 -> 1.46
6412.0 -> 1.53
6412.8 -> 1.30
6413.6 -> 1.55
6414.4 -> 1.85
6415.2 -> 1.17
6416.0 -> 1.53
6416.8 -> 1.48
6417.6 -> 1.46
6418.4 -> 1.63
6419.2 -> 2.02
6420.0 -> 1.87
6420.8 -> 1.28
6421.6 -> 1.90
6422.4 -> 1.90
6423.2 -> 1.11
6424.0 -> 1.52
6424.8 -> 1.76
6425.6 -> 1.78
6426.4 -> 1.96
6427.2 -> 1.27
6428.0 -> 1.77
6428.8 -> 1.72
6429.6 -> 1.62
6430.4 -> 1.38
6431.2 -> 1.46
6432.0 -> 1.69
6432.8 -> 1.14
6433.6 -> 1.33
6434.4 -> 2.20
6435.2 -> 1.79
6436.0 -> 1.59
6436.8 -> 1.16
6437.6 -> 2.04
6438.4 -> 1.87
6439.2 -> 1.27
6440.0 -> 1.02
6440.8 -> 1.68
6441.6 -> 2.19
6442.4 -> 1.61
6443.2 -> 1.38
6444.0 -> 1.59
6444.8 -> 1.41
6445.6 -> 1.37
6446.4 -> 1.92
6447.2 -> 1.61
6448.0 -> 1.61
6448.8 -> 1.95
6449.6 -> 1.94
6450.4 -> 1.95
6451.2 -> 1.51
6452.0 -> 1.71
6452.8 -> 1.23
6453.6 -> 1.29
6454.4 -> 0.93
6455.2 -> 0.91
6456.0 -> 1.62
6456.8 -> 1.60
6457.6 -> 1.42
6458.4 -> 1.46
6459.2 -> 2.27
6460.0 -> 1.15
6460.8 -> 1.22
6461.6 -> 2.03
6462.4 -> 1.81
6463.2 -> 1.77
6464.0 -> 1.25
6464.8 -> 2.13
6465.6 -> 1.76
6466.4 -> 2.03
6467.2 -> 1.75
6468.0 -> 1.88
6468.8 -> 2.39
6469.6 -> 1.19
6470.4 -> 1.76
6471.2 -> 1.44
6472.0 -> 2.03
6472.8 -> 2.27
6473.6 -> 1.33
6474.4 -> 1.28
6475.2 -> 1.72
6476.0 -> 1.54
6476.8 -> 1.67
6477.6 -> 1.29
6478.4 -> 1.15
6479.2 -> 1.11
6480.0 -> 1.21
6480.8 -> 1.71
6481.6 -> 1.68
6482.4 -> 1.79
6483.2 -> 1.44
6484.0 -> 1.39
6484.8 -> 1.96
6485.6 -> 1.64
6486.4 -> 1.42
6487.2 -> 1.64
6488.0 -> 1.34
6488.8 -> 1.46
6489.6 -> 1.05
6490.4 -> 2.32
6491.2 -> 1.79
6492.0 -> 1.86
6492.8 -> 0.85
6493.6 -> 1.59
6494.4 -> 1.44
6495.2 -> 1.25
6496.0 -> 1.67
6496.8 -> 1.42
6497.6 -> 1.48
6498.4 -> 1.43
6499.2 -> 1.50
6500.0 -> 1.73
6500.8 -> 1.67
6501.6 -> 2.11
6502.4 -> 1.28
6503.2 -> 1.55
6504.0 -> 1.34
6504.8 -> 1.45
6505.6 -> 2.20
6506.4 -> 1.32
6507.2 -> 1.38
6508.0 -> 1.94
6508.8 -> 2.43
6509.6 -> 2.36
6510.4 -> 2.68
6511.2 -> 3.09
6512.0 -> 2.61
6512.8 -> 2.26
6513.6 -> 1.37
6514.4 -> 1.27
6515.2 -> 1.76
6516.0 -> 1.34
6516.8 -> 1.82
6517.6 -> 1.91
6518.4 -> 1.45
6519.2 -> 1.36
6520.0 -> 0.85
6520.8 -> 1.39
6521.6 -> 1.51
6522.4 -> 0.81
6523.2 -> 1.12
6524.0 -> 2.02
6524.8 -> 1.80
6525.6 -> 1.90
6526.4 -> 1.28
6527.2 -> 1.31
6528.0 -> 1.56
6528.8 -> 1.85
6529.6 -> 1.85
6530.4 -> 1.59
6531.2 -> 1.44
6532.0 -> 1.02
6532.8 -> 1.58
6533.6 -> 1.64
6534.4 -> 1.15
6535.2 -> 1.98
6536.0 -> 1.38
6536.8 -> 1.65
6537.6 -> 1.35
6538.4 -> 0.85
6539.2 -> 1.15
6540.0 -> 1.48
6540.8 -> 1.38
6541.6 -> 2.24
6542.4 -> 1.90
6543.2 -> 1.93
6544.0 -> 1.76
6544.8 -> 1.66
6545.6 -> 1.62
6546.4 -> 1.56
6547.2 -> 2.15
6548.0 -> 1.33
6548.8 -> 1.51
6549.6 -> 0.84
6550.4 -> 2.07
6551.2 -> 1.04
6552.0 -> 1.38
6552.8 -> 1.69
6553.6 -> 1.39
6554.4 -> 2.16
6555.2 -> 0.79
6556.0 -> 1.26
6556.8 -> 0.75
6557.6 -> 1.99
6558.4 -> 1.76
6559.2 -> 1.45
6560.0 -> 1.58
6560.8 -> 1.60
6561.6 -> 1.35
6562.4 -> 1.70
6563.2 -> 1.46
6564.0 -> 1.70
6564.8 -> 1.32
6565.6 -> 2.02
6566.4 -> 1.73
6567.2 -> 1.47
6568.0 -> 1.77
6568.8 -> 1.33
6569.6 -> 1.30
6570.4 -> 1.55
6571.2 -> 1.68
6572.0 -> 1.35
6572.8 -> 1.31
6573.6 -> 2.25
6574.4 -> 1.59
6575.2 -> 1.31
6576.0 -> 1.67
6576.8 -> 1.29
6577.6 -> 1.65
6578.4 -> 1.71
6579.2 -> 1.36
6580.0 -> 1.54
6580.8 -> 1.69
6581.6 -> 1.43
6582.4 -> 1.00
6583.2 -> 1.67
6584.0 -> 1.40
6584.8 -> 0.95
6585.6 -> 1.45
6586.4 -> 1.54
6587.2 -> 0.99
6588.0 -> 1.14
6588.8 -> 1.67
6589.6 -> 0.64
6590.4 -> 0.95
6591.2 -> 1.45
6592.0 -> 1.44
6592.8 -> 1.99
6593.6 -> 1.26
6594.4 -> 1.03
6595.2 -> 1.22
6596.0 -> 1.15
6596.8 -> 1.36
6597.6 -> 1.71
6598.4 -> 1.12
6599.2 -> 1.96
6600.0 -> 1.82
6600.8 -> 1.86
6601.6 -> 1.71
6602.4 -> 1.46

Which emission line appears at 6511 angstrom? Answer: [O III] 5007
